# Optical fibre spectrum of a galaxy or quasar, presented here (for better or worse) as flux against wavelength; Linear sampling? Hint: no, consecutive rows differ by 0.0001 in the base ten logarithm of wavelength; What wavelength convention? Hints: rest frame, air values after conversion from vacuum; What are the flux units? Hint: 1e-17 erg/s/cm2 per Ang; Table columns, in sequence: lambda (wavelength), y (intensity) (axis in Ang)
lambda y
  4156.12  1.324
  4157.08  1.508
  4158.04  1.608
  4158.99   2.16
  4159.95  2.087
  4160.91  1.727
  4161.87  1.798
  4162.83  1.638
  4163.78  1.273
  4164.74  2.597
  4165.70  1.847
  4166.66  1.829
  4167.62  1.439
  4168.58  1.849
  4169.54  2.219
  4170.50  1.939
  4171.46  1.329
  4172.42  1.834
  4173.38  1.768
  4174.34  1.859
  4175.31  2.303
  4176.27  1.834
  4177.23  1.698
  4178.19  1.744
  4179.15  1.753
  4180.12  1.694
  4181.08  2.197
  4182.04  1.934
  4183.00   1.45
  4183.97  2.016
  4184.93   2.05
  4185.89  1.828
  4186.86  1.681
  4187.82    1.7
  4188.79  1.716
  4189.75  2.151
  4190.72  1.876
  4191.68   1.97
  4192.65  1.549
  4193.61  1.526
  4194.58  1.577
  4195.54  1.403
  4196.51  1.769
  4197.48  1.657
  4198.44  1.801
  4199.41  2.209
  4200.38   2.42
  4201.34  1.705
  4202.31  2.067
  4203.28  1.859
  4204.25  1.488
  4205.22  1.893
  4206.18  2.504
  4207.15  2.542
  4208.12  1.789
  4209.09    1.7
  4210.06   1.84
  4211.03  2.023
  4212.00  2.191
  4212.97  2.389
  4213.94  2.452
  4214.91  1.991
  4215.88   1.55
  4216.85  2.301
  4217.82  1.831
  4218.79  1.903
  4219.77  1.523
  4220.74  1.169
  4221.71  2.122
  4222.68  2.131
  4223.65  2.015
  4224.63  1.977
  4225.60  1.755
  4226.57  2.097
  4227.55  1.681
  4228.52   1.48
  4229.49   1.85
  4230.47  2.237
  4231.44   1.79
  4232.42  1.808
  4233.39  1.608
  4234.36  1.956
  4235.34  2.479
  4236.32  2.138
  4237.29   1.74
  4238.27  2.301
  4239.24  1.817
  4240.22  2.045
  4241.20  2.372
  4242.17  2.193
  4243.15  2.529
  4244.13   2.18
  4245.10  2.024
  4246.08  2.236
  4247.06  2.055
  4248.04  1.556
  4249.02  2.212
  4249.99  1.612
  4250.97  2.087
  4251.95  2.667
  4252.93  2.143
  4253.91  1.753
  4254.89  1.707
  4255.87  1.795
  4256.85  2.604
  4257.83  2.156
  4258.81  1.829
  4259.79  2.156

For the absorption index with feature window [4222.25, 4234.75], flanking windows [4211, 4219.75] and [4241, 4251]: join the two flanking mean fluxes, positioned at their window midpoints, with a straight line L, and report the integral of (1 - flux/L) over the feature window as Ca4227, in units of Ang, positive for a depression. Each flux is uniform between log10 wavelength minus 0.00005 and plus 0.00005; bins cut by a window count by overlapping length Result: 1.1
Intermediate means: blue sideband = 2.04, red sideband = 2.09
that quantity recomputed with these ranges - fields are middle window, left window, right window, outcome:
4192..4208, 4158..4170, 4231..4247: 0.76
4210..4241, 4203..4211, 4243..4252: 0.95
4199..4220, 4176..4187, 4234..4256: -0.84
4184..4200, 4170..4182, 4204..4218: 1.16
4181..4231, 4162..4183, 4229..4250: 1.11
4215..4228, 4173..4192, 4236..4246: 1.21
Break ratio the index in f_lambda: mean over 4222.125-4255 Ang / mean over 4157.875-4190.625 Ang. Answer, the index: 1.09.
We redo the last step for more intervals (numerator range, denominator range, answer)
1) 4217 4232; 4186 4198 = 1.07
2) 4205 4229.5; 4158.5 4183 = 1.06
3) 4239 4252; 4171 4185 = 1.15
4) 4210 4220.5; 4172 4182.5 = 1.06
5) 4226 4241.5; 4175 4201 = 1.07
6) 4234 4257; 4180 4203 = 1.14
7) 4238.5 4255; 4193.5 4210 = 1.11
